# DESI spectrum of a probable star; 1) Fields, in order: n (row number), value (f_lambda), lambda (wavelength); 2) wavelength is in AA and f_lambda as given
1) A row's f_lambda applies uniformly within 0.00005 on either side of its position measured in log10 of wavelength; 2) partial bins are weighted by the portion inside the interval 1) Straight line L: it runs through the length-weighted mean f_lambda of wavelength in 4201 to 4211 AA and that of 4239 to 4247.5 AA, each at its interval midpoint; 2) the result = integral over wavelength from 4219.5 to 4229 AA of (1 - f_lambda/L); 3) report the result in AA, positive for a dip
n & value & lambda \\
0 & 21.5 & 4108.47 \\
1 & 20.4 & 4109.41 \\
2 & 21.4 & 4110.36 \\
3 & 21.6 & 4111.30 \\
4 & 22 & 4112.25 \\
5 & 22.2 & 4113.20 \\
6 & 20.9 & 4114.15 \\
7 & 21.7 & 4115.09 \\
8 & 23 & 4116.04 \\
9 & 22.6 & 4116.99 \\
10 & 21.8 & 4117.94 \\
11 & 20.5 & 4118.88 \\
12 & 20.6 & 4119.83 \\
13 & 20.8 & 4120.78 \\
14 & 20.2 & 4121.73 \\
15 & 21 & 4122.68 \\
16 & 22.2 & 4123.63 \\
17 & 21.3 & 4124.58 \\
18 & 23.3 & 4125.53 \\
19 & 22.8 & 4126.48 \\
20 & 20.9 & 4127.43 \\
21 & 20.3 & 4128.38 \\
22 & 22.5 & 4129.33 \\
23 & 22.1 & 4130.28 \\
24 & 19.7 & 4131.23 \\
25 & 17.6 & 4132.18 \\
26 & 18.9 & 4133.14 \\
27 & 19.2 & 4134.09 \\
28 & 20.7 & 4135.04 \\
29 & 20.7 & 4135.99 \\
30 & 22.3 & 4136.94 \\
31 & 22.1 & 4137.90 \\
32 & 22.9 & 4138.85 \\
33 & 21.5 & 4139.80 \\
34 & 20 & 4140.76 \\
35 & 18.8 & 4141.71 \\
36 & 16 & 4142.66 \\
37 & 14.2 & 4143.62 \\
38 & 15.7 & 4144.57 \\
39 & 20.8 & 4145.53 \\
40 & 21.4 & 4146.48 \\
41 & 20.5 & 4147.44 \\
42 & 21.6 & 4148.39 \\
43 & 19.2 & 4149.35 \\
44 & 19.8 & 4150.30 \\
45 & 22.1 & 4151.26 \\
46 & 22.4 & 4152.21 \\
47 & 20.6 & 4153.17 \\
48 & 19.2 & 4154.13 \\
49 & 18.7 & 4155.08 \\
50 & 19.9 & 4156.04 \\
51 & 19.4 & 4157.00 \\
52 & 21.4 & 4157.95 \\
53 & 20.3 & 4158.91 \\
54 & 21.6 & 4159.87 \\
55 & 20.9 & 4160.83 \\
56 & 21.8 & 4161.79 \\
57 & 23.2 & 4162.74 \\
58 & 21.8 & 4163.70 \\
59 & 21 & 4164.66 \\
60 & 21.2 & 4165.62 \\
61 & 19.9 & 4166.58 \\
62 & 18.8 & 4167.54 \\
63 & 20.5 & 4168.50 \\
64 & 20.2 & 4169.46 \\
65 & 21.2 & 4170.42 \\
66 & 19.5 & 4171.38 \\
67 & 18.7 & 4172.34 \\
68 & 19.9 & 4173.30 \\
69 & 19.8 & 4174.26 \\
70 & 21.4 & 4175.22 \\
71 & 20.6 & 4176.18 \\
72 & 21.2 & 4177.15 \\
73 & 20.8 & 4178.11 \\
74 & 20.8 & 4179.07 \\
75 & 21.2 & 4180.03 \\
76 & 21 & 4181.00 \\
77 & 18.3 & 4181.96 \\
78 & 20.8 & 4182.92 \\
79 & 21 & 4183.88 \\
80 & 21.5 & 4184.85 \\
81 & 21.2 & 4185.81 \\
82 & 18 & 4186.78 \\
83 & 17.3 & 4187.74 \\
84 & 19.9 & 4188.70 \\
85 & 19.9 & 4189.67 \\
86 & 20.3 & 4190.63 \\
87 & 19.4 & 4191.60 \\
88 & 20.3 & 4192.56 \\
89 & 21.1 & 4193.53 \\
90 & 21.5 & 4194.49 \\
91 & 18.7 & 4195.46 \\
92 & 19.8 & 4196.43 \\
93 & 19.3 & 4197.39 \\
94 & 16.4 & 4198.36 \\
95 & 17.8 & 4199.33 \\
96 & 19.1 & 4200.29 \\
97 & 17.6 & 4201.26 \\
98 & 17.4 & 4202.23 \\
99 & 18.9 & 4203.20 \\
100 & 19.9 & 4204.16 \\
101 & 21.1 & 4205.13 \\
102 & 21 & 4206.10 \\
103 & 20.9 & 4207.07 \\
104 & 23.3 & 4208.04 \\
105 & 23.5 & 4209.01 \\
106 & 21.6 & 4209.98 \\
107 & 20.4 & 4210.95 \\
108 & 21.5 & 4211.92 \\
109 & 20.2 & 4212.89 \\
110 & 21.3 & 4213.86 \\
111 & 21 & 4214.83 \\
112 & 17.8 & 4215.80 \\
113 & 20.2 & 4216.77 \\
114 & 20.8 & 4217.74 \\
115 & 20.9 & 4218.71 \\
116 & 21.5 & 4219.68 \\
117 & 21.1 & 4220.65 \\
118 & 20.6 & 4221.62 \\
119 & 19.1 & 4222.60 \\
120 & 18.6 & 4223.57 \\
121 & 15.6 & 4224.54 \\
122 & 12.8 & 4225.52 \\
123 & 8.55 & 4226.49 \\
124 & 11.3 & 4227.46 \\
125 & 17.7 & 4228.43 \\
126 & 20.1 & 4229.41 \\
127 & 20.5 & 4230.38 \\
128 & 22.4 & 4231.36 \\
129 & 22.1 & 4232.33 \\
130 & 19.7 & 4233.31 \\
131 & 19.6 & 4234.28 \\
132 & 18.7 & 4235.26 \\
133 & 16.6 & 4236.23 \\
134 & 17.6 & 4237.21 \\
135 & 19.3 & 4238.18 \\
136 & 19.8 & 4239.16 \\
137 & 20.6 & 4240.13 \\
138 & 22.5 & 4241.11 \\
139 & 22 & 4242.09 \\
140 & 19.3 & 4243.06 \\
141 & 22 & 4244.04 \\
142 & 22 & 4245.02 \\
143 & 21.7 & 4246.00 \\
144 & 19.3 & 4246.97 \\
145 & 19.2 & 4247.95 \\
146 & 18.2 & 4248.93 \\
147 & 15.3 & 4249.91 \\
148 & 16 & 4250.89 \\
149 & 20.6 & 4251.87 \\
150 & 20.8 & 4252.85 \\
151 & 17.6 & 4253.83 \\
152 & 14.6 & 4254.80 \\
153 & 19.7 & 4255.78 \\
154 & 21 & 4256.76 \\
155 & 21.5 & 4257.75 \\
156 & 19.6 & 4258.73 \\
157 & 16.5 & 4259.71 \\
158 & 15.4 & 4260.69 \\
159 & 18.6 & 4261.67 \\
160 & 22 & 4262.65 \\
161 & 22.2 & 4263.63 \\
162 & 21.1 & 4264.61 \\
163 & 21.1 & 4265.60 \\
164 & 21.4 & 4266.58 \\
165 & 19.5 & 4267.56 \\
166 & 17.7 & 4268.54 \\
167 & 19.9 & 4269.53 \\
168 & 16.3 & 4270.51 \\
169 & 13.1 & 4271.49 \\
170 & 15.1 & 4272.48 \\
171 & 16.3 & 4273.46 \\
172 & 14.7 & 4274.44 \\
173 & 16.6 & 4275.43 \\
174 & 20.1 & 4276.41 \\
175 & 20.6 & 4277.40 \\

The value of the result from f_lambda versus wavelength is 1.9 AA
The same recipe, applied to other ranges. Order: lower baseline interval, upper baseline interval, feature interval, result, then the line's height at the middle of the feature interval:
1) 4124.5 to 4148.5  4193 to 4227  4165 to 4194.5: -0.6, 19.8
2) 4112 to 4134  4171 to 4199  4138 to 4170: 0.5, 20.6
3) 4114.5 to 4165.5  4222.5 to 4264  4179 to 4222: -1.3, 19.6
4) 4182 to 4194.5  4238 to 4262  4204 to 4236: 0.3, 19.7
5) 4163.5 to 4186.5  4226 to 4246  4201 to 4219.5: -0.8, 19.7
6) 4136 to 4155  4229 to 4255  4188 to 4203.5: 0.5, 19.8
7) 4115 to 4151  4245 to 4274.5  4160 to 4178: -0.6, 20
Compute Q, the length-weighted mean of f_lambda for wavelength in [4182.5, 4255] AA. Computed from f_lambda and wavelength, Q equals 19.5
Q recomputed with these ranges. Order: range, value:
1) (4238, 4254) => 19.8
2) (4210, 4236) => 19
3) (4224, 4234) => 17.1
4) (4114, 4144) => 20.7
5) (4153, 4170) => 20.6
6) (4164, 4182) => 20.4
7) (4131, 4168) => 20.2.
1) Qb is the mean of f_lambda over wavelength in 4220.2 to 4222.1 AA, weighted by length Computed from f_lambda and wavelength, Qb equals 20.9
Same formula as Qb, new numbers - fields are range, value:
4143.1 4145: 14.9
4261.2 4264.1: 21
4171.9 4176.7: 20.1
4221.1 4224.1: 19.4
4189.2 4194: 20.2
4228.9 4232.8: 21.2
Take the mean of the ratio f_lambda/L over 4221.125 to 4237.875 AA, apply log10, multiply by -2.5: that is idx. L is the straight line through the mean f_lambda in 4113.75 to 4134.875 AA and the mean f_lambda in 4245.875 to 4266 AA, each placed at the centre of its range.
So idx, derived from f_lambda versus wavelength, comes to 0.10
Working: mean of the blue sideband 21.1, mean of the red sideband 19.1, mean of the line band 17.8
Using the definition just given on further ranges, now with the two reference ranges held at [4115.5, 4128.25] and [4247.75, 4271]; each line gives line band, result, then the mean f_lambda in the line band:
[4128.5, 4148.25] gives 0.07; 19.9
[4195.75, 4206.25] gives 0.07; 18.9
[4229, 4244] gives -0.04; 20.1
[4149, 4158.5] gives 0.04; 20.3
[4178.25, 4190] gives 0.02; 20.1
